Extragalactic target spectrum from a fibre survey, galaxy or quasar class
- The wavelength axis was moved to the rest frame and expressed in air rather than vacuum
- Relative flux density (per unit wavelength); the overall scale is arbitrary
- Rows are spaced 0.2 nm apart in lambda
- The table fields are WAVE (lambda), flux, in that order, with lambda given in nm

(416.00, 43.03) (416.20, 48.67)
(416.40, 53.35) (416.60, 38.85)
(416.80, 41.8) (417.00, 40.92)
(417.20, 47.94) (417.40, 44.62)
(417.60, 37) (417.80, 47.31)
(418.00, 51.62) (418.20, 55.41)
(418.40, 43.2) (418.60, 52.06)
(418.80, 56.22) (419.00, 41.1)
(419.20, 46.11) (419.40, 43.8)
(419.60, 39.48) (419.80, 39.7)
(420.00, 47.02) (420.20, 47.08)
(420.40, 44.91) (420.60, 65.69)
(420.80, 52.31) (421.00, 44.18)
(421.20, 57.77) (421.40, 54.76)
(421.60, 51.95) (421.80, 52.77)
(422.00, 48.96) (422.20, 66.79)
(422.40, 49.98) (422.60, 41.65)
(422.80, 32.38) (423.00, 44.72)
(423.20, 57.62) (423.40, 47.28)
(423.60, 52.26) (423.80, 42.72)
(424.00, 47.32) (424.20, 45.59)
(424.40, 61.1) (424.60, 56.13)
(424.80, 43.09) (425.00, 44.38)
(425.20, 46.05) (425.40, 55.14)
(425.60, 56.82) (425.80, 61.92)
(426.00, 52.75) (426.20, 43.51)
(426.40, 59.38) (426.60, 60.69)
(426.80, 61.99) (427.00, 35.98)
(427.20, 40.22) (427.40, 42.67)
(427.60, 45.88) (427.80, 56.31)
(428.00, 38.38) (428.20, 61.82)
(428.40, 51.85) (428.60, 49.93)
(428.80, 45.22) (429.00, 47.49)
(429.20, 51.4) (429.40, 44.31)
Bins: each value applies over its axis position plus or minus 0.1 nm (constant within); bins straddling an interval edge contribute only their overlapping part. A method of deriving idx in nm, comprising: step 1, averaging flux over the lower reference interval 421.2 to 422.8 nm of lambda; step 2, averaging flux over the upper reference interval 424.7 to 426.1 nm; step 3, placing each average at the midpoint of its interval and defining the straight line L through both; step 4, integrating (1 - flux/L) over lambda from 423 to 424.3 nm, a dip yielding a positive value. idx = 0.08 nm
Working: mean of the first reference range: 51.5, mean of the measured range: 48.5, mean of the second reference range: 51.4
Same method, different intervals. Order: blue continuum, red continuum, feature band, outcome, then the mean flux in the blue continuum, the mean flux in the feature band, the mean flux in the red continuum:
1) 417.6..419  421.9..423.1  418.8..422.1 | -0.04 nm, 49.3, 48.8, 47.4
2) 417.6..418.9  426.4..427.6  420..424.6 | -0.09 nm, 49.9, 50.5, 49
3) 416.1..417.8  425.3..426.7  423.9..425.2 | 0.11 nm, 44.3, 49.3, 55.7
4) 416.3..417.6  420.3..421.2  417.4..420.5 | 0.14 nm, 44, 46.1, 52.4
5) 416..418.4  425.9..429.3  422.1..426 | -0.14 nm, 45.9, 50.2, 49.7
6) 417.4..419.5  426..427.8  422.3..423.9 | 0.08 nm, 47.3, 46.1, 49.4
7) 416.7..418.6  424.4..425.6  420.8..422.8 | -0.11 nm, 45.9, 51.1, 50.6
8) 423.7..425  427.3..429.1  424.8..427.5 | -0.09 nm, 48.9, 50.6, 48.8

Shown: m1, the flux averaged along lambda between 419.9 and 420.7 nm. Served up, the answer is 51.2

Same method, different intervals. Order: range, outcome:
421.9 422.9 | 48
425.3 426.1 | 56.7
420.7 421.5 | 52.3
